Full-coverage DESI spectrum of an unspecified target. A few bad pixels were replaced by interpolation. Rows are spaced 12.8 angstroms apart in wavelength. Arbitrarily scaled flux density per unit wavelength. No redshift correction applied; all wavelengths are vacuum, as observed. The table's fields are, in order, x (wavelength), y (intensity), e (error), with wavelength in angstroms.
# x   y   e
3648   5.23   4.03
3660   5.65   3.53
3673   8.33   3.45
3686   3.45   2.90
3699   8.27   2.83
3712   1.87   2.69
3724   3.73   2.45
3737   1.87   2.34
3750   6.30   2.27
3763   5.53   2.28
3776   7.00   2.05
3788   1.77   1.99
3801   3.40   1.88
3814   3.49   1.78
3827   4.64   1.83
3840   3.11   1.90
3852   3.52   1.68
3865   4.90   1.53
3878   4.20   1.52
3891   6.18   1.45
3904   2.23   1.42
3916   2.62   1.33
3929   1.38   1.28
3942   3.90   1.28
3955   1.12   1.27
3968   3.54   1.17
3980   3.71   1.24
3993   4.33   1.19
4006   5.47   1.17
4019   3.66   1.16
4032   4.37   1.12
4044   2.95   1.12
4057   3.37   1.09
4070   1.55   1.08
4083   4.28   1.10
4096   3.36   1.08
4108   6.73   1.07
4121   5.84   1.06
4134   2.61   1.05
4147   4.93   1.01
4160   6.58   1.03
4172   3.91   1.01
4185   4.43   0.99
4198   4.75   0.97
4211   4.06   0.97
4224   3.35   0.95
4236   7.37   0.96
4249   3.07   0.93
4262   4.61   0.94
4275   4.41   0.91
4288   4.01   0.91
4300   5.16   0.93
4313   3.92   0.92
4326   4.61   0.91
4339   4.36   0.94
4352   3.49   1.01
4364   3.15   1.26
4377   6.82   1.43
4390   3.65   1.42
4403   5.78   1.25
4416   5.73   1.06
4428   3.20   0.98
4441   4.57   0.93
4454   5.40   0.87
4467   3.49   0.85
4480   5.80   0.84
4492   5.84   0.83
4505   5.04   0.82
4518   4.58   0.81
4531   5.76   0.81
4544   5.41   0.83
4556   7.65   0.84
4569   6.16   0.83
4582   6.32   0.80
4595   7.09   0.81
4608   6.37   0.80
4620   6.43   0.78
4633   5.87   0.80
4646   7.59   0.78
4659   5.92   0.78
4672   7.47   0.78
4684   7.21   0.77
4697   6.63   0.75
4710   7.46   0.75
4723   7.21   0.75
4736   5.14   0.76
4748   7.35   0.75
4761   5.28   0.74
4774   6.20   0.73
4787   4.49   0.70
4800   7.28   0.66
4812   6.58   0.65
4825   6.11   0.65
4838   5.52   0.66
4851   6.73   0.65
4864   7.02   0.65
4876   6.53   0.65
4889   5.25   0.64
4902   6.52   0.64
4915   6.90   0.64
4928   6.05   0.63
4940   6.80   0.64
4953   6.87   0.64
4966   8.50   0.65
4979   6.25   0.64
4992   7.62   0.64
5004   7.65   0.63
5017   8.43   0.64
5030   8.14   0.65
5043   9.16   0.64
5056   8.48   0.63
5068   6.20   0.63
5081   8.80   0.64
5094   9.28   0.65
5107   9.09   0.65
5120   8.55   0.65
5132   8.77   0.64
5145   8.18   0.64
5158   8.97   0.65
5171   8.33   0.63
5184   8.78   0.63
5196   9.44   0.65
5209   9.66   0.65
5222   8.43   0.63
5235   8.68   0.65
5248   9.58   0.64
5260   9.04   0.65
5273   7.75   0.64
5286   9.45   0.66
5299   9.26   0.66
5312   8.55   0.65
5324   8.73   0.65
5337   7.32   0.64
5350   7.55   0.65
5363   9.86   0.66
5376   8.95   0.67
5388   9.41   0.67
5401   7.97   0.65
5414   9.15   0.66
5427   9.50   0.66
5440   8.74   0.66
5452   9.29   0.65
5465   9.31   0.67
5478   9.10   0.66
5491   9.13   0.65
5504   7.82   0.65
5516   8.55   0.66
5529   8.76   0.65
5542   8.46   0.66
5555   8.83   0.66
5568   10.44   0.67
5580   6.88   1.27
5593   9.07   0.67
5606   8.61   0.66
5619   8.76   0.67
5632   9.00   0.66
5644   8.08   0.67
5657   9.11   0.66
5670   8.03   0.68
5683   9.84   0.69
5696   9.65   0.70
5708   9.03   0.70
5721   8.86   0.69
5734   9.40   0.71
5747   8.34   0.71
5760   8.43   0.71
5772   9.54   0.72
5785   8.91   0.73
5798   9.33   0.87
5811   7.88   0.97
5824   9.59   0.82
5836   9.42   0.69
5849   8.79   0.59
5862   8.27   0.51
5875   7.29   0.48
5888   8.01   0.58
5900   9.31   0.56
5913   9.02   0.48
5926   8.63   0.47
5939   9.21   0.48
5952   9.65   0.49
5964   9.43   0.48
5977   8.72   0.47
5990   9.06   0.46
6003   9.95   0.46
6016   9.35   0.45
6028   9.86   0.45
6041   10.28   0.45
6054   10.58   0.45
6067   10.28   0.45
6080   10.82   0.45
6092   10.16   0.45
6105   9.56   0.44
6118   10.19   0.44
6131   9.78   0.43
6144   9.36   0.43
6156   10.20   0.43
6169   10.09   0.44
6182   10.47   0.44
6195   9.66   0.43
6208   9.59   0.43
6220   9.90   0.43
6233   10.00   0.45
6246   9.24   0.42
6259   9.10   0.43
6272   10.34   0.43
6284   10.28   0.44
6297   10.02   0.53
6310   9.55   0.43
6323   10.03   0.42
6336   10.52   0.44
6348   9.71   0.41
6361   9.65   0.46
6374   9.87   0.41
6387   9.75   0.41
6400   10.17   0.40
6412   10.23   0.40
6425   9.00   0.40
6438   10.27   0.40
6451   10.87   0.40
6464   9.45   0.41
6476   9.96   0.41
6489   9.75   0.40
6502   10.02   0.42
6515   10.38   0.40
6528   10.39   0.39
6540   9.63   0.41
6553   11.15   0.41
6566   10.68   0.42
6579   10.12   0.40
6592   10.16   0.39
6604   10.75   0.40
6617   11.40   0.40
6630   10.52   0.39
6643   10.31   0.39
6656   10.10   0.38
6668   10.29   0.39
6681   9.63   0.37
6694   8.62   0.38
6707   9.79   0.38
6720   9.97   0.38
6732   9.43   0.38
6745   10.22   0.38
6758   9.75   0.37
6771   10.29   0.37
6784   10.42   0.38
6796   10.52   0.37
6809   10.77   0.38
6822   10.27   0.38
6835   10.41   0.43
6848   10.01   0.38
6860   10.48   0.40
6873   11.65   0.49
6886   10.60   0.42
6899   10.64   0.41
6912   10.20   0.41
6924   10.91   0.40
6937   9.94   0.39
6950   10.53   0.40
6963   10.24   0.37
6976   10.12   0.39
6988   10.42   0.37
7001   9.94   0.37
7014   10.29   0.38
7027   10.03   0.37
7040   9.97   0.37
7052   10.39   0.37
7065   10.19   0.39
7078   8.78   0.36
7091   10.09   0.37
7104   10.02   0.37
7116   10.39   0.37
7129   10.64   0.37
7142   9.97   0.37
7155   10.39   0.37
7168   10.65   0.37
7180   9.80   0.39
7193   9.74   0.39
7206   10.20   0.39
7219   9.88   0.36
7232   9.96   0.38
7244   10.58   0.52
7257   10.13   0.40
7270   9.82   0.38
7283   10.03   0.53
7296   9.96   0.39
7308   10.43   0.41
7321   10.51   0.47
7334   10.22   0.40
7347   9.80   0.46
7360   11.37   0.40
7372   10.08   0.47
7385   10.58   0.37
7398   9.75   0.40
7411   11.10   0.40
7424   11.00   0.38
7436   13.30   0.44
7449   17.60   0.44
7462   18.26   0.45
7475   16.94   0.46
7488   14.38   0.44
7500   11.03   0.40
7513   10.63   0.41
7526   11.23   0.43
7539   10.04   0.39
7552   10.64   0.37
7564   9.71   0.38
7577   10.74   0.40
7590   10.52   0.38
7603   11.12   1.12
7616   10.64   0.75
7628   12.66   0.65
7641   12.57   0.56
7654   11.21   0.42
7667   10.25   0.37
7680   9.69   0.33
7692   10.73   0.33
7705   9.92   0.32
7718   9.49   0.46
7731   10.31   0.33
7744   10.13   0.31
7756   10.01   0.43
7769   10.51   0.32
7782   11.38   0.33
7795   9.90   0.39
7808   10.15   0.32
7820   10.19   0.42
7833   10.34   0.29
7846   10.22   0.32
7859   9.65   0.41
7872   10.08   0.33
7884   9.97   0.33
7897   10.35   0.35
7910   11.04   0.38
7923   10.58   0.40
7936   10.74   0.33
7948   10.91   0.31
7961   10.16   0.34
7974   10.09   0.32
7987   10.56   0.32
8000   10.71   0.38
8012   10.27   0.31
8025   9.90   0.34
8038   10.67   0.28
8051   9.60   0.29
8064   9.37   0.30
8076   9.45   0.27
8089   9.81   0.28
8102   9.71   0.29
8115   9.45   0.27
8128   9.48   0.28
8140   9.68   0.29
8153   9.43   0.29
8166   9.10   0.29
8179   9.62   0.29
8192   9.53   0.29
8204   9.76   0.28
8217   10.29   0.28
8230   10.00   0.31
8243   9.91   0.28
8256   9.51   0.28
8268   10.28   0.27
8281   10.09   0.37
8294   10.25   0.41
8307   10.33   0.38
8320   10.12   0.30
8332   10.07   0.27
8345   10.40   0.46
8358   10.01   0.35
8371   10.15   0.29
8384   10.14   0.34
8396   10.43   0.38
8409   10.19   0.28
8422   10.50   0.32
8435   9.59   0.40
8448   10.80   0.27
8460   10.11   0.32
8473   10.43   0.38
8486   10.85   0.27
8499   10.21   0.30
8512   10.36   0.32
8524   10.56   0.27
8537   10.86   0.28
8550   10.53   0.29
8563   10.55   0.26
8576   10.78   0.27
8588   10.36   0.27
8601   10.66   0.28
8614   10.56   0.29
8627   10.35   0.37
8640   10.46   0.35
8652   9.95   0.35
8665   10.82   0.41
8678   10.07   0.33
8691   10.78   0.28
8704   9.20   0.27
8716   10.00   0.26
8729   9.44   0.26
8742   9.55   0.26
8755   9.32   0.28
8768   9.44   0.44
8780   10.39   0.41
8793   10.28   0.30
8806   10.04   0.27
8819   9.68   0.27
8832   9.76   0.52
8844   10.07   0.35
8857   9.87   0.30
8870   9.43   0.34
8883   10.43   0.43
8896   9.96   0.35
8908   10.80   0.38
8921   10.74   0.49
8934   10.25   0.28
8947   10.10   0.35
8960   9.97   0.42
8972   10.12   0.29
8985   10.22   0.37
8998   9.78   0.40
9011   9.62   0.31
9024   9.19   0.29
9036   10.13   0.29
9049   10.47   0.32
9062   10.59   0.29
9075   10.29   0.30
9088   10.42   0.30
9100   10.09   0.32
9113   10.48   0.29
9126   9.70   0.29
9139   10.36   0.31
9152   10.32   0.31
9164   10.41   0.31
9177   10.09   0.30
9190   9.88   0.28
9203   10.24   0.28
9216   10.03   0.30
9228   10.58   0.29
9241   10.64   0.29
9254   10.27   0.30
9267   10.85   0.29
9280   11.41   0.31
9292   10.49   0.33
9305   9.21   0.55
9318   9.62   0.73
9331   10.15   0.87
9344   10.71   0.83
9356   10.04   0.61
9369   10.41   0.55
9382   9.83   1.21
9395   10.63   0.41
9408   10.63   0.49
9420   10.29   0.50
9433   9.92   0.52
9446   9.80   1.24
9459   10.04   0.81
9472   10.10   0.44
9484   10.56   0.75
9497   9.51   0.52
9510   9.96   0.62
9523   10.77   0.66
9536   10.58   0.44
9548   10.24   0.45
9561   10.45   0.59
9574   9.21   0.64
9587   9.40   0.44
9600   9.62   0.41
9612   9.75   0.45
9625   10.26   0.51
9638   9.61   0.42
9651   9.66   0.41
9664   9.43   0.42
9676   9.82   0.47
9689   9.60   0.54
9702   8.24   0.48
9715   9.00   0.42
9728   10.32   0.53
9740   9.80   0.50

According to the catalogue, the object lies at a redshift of 0.14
